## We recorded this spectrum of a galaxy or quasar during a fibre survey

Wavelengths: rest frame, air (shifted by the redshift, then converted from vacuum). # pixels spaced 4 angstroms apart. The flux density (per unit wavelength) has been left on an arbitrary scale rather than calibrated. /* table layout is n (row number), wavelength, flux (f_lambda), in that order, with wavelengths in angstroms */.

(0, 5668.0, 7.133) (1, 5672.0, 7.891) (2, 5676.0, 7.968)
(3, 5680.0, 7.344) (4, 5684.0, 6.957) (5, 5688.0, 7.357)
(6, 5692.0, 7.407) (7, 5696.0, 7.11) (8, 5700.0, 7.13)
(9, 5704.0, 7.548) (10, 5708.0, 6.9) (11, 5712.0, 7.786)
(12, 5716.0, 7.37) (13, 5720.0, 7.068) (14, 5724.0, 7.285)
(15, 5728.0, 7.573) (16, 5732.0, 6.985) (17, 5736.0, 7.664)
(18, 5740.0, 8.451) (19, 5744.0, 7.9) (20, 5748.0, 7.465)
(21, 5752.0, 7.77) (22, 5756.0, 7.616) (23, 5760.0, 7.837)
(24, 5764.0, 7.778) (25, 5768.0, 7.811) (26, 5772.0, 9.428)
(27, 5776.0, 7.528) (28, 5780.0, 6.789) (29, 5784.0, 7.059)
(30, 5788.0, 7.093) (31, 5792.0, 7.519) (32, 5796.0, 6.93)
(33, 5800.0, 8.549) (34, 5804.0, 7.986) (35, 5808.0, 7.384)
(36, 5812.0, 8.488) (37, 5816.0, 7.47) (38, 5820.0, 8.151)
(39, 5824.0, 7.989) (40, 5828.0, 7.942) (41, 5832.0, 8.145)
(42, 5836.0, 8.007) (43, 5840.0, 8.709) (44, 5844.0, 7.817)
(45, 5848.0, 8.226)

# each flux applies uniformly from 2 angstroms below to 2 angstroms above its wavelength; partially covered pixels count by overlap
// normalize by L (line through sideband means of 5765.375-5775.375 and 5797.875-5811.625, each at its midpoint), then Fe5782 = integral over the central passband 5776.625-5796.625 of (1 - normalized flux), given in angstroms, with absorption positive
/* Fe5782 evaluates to 2.7 angstroms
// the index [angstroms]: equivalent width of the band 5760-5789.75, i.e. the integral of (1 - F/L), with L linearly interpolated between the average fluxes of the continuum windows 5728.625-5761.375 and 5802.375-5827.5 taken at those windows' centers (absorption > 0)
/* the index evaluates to 0.5 angstroms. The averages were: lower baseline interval 7.7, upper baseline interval 7.91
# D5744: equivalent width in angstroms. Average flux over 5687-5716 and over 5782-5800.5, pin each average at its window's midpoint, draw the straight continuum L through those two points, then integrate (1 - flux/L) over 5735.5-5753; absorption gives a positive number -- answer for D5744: -1.3 angstroms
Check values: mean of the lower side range 7.32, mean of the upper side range 7.34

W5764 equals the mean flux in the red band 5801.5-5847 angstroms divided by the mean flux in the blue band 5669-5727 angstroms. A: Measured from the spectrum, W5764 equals 1.09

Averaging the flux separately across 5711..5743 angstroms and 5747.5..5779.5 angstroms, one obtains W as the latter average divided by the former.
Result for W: 1.05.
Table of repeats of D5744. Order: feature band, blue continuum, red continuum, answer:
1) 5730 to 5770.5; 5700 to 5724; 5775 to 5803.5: -2.2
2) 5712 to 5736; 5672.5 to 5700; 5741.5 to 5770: 0.8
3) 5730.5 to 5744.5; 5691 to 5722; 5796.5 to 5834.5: -0.5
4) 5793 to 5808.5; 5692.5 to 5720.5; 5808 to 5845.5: 0.3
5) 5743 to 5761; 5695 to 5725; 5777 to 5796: -1.3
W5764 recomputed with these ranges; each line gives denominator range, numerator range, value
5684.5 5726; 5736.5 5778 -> 1.09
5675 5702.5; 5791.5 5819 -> 1.07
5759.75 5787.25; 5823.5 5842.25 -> 1.06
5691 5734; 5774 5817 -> 1.03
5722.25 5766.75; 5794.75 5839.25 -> 1.04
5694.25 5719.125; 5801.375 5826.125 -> 1.09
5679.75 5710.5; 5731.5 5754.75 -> 1.07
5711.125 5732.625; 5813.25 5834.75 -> 1.08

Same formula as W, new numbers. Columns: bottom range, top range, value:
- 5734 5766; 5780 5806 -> 0.96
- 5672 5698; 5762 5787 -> 1.04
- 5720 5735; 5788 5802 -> 1.04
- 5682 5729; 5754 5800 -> 1.05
